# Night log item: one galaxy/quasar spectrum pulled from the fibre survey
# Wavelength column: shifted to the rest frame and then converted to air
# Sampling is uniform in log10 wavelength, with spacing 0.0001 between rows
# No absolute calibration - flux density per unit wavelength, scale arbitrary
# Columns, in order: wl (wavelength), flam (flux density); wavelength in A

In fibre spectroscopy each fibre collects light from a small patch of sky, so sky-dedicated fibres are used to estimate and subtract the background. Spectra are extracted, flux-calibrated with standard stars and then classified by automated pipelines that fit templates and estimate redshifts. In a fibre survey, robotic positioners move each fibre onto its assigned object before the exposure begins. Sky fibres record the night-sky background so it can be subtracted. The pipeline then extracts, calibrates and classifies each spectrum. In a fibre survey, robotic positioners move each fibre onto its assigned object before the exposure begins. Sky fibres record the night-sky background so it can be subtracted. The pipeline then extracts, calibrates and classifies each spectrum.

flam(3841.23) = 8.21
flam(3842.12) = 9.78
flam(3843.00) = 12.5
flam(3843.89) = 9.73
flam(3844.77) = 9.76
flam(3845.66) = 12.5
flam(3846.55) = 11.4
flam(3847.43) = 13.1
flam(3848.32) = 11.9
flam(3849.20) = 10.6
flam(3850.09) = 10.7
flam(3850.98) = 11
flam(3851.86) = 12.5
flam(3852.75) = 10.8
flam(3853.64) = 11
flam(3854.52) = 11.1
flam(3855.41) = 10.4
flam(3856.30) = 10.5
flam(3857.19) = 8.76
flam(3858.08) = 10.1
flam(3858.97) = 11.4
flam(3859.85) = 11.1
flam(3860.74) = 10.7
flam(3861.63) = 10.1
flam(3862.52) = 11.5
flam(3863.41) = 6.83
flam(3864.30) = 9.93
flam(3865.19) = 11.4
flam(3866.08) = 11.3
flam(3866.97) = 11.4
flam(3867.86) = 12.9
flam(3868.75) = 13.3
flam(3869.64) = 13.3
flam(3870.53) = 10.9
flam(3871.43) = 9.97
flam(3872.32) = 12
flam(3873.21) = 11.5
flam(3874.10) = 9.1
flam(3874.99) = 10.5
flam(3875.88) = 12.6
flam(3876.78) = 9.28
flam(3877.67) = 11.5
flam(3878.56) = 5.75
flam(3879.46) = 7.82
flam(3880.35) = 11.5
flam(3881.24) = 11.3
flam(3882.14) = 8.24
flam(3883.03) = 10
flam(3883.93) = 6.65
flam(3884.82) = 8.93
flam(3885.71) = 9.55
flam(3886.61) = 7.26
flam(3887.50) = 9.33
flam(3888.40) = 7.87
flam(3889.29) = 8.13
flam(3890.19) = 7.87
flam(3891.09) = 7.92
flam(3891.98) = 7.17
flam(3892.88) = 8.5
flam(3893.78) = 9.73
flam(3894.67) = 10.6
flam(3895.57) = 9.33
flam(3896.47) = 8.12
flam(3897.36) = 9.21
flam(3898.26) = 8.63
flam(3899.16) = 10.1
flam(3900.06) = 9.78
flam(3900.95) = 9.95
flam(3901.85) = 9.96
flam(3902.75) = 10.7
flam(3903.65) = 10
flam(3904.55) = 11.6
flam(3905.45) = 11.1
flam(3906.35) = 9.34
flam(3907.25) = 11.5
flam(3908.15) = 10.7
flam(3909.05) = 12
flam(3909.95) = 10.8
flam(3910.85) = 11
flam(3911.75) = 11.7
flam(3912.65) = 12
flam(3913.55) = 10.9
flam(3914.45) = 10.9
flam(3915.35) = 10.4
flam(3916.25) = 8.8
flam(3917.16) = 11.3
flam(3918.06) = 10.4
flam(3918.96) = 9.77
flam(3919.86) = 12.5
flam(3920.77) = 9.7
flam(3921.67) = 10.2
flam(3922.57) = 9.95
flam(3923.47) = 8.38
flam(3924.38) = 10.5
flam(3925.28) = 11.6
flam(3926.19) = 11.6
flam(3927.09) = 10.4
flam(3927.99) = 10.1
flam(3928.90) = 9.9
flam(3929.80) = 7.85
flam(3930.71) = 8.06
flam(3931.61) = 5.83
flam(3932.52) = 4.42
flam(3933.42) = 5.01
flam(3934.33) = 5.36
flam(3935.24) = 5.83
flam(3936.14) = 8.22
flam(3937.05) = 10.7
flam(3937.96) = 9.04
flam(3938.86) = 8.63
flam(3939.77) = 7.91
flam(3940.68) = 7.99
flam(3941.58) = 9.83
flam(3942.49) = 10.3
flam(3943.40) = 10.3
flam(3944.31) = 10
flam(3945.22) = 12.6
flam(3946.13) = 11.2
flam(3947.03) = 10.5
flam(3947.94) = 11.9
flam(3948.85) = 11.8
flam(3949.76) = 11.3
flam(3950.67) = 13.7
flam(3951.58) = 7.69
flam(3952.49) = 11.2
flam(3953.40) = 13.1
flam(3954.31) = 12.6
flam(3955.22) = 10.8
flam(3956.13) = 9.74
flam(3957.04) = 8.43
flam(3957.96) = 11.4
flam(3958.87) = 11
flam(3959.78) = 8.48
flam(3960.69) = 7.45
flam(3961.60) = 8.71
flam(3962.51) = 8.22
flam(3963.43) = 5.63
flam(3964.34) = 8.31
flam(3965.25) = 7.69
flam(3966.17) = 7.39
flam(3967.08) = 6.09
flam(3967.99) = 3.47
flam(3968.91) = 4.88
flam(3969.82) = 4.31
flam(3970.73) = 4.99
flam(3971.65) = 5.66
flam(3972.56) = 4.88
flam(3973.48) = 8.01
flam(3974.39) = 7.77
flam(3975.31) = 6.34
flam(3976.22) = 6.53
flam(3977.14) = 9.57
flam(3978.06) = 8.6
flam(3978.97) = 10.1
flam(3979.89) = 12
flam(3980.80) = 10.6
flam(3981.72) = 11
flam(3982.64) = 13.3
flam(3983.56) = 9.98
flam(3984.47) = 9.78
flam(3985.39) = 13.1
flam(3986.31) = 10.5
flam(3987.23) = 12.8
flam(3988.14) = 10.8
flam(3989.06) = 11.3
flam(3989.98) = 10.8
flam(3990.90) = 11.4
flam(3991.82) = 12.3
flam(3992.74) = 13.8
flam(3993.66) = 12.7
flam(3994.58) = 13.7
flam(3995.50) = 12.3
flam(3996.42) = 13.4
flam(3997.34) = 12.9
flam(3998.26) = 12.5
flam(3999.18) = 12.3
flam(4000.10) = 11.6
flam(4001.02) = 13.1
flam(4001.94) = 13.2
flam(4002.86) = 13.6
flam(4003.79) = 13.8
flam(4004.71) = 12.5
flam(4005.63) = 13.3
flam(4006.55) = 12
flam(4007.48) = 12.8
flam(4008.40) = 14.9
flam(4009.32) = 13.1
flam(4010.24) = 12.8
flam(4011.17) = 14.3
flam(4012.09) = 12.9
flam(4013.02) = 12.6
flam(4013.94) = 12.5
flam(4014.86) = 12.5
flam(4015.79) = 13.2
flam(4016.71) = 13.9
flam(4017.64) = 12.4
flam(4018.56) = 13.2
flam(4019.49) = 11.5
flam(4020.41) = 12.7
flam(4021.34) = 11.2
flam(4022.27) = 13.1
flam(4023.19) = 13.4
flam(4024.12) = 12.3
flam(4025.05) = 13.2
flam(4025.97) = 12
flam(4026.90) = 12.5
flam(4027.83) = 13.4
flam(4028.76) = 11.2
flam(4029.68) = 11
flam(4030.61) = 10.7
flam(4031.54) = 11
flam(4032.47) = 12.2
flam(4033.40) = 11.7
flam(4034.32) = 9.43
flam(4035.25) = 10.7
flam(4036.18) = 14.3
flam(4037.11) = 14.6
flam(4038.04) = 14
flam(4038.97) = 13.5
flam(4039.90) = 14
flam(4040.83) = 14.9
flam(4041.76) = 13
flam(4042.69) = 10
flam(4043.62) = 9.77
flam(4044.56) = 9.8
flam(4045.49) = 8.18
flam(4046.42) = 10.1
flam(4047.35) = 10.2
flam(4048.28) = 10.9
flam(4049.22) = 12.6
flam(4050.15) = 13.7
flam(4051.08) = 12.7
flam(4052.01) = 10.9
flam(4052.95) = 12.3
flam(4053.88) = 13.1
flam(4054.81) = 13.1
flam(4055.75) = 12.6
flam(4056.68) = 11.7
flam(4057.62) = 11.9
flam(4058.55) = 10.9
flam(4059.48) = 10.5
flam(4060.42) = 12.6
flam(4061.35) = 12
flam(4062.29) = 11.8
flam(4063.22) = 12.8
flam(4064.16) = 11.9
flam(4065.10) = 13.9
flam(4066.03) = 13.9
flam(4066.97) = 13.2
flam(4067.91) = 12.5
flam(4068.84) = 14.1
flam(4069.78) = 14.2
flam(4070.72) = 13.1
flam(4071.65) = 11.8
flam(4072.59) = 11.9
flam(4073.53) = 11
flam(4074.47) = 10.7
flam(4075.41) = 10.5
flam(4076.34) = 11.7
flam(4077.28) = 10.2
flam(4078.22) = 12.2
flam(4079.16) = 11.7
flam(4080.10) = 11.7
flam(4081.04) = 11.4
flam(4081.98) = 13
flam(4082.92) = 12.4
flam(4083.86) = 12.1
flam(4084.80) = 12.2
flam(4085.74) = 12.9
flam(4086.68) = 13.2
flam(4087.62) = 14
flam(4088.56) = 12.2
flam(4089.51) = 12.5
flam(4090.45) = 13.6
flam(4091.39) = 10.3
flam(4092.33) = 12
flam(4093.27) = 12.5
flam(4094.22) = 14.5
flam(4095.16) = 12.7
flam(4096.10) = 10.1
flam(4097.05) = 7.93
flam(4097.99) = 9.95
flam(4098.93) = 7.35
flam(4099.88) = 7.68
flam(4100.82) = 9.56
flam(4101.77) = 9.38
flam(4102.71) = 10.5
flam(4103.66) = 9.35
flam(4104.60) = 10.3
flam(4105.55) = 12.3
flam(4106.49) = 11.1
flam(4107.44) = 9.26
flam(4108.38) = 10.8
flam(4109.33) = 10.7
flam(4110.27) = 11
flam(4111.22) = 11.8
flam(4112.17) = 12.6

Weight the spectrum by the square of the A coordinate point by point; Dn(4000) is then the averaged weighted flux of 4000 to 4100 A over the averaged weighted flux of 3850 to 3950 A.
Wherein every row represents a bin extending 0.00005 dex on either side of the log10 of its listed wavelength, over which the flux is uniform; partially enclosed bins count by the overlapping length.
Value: 1.3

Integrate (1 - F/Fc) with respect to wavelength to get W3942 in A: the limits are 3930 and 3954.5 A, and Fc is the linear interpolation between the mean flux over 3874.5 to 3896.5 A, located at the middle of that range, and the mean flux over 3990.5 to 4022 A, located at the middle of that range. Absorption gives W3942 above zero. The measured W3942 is 3.3 A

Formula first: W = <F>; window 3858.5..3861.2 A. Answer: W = 11.1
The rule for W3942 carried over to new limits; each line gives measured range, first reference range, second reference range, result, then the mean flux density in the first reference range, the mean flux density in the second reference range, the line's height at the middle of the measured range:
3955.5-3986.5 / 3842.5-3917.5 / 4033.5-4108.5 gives 7.46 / 10.3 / 11.8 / 11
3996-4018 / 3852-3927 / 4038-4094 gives -2.93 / 10.2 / 12.1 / 11.5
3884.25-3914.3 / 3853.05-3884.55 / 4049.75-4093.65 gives 2.77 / 10.4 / 12.3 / 10.7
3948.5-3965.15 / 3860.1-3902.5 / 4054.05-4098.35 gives 1.20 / 9.78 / 12.1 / 10.7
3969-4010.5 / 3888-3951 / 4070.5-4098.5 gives -1.26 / 9.72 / 11.9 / 10.6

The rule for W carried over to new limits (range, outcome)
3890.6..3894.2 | 8.3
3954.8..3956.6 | 10.3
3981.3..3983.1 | 12.1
